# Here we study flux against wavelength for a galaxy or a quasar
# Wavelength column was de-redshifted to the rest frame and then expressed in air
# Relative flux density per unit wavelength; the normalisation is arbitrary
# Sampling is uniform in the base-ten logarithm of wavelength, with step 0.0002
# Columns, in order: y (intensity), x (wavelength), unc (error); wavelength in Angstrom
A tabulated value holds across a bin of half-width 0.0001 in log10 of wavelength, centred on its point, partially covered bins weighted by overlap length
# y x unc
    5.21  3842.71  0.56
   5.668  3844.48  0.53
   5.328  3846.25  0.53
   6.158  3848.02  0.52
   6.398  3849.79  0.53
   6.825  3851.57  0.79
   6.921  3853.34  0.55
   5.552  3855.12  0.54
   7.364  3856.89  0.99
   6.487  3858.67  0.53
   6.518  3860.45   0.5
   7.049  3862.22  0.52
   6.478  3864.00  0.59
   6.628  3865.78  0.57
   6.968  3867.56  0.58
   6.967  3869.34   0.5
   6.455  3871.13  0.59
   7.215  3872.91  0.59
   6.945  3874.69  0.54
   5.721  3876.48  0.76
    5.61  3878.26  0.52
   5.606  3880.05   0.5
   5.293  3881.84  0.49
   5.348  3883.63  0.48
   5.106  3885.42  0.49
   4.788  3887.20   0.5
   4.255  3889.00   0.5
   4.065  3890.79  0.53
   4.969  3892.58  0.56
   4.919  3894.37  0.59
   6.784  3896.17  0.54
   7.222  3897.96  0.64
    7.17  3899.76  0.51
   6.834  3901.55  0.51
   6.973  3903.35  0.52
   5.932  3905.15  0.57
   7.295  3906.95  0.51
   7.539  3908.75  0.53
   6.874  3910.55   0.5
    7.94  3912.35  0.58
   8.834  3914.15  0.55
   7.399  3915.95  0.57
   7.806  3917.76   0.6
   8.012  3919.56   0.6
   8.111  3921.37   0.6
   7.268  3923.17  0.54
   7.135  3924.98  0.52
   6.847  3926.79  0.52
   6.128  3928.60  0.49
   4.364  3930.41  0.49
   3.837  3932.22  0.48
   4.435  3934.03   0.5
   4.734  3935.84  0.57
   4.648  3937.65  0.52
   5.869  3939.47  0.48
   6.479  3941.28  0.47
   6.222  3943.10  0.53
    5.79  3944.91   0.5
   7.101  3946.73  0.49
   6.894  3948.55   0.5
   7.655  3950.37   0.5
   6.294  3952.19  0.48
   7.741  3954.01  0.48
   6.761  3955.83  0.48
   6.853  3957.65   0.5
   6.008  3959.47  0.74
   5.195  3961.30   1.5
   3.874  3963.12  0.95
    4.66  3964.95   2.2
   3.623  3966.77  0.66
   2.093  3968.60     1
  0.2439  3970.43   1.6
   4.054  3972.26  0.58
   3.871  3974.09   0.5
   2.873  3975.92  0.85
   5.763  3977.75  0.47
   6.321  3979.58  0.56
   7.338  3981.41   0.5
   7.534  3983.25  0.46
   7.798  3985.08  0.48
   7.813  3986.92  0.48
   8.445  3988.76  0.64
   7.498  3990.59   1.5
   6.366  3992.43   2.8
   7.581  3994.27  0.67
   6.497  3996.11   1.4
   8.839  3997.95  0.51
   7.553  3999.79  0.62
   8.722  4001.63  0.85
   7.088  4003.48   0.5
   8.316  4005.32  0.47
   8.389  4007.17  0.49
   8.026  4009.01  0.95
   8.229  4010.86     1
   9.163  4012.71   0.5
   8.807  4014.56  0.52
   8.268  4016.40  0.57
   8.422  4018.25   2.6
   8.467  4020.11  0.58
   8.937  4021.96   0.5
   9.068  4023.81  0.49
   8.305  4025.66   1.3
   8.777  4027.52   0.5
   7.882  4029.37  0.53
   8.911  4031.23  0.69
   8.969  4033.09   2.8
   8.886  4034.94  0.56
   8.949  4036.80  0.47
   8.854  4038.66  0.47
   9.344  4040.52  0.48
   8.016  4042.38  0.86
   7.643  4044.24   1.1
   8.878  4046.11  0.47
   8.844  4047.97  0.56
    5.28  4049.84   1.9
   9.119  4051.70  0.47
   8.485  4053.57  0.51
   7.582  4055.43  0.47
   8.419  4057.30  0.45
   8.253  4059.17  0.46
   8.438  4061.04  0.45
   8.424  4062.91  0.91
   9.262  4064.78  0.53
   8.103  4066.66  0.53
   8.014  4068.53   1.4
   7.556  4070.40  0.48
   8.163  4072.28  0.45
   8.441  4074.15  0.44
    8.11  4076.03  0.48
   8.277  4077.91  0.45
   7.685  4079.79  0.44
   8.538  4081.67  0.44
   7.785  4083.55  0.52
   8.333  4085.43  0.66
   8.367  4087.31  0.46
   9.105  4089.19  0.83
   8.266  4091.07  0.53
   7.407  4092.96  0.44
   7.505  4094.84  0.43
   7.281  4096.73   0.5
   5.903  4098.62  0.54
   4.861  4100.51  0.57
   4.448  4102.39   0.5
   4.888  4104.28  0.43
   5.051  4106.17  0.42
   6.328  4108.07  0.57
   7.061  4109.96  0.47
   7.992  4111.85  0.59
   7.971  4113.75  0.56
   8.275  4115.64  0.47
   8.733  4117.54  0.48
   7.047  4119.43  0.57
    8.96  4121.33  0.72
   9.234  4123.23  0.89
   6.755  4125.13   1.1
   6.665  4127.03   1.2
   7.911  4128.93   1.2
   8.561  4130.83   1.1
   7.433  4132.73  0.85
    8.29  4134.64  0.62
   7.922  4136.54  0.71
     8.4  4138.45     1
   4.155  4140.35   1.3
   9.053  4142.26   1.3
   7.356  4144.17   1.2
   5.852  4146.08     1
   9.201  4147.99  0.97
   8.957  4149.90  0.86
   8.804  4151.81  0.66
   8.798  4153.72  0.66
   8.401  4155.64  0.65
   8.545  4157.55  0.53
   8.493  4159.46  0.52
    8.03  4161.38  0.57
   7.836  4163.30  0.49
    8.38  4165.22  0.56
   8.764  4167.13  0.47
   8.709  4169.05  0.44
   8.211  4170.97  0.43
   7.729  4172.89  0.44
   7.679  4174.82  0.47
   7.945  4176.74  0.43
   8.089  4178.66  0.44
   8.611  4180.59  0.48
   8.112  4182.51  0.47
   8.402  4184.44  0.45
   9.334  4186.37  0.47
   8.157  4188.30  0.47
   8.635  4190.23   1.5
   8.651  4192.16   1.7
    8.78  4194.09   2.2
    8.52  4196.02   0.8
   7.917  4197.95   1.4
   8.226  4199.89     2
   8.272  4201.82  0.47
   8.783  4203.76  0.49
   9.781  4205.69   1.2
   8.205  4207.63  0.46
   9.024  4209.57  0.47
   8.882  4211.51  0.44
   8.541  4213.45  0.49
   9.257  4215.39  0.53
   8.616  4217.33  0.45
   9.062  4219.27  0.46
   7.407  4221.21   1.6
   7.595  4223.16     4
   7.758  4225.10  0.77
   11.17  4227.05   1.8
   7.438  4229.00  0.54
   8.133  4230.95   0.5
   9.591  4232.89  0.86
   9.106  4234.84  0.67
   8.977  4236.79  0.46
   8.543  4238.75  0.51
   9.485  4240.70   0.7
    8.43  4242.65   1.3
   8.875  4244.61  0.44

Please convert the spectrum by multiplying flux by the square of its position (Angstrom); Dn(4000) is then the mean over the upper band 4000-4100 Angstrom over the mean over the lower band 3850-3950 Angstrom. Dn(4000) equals 1.40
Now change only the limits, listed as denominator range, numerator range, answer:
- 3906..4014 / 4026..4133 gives 1.28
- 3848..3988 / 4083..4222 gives 1.47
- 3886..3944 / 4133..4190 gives 1.46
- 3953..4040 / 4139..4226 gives 1.28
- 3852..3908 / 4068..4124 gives 1.35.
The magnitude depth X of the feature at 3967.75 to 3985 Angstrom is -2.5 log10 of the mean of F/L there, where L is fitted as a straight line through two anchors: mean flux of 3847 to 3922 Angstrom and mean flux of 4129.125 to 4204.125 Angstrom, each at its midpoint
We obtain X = 0.46 mag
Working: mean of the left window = 6.5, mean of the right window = 8.2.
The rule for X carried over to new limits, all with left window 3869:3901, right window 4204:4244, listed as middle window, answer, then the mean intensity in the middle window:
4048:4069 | -0.12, 8.16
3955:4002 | 0.13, 5.9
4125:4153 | 0.04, 7.73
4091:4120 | 0.14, 6.77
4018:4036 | -0.23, 8.67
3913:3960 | -0.05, 6.52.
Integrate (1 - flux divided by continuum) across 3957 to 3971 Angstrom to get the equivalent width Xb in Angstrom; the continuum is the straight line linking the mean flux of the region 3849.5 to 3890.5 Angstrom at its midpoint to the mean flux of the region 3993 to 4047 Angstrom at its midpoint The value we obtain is 6.4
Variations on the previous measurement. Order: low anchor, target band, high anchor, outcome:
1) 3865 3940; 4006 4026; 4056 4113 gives -4.2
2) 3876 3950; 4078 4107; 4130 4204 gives 2.0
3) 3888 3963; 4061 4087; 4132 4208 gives -2.4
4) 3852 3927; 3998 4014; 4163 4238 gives -2.1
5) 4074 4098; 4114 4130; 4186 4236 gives 0.5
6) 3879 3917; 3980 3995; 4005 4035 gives 0.8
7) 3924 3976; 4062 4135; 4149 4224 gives -3.5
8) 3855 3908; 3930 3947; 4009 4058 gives 4.2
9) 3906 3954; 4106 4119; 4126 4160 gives 0.5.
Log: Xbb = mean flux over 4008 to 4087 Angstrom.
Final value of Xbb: 8.38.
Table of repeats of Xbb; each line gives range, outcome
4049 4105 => 7.69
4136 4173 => 8.09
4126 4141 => 7.48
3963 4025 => 6.83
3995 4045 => 8.42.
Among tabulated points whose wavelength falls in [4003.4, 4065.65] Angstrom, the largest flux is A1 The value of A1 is 9.344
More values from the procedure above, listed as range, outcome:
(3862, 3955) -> 8.834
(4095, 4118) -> 8.733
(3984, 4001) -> 8.839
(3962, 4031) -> 9.163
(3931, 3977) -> 7.741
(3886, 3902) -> 7.222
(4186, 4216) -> 9.781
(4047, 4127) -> 9.262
